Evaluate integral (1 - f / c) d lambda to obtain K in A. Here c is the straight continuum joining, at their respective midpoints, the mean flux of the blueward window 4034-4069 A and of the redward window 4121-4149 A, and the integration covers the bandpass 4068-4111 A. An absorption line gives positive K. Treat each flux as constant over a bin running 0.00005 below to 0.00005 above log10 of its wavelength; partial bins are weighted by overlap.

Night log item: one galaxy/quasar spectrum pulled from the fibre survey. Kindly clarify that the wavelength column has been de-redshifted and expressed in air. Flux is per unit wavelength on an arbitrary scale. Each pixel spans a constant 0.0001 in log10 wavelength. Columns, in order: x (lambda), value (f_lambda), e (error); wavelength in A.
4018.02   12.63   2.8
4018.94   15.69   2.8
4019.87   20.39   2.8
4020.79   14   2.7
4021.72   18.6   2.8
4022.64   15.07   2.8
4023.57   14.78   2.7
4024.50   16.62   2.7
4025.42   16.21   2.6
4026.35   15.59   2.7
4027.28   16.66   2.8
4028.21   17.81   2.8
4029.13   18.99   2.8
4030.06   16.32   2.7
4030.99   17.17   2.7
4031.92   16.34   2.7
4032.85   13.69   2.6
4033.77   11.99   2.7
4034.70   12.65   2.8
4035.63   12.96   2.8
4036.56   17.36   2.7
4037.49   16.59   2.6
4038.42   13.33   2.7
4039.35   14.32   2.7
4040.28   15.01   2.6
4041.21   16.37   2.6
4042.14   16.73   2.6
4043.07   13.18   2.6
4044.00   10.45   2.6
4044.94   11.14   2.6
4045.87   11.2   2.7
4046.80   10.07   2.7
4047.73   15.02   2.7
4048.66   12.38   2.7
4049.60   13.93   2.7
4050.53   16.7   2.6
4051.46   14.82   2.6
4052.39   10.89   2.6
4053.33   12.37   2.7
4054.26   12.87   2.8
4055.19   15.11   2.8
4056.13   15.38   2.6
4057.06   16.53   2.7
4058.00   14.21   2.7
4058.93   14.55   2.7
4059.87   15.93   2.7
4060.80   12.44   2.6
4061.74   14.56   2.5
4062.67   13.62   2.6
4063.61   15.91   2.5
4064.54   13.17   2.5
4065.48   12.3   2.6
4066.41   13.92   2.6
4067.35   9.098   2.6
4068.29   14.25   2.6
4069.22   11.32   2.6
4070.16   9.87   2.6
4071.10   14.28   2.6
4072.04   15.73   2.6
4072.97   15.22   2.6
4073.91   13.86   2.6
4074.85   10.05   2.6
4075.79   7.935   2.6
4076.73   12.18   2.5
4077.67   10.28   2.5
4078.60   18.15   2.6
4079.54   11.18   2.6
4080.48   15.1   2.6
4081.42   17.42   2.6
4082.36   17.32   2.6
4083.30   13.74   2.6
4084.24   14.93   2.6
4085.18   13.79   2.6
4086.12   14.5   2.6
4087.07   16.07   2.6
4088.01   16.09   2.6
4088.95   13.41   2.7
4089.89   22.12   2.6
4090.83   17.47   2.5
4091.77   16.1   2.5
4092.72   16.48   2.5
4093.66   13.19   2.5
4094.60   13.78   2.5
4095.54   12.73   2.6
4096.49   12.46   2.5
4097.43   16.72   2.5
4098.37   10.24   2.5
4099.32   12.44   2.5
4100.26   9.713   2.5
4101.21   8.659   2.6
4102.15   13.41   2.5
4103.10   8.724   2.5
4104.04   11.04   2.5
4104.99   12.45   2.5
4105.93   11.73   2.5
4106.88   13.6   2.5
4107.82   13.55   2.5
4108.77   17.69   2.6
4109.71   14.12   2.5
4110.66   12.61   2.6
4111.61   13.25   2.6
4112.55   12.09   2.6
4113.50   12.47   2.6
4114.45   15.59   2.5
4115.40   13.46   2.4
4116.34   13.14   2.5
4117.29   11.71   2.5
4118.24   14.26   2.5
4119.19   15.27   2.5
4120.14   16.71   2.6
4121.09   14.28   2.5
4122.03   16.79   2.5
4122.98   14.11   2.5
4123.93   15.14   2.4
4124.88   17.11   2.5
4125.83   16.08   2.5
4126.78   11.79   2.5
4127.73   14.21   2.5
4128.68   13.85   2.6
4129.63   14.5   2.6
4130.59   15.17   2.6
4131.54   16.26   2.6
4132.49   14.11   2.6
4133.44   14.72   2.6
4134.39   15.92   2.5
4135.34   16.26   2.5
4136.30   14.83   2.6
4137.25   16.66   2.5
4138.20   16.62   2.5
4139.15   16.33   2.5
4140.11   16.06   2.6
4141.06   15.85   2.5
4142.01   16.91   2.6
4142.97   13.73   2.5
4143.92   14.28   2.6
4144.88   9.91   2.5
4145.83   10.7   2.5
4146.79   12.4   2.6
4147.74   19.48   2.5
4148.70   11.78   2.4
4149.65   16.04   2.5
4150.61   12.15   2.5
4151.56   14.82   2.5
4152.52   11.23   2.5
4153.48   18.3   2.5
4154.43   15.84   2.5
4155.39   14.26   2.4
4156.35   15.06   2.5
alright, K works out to 1.9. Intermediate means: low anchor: 13.8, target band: 13.6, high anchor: 14.9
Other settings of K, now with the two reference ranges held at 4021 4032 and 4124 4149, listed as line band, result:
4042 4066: 3.77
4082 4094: -0.13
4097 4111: 2.67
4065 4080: 3.21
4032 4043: 1.20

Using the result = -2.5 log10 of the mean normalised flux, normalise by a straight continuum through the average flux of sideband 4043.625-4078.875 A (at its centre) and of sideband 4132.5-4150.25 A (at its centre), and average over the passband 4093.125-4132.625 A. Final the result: 0.06 mag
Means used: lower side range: 13.2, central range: 13.6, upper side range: 14.9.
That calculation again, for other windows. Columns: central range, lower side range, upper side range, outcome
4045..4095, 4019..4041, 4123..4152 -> 0.10 mag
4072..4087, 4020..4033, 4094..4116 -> 0.01 mag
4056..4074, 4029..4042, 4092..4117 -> 0.03 mag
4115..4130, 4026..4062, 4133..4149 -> 0.02 mag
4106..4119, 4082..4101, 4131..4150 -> 0.08 mag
